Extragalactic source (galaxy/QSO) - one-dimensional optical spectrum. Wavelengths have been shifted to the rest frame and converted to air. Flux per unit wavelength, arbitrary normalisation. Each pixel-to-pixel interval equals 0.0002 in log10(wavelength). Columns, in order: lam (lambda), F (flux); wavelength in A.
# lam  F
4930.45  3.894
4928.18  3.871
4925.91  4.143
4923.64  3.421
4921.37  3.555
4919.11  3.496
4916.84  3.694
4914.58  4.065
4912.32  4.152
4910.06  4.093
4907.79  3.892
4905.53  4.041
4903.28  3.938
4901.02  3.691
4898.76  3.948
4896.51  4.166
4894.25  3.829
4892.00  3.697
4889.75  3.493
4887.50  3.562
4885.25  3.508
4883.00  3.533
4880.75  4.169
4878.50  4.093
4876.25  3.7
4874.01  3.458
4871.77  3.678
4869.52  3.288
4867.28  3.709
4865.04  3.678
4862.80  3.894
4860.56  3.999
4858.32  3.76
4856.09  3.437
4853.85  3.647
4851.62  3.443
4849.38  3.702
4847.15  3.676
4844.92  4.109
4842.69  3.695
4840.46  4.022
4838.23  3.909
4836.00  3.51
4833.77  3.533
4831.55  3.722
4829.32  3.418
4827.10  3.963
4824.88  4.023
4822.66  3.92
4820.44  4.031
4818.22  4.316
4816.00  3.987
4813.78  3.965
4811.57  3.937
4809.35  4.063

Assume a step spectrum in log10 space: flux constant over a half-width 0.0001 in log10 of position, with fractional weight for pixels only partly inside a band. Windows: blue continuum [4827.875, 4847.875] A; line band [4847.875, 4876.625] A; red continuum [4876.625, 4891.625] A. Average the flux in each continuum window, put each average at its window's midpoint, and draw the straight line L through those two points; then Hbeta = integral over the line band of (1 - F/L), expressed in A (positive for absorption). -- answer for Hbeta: 0.7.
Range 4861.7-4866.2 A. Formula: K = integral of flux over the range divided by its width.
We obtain 3.79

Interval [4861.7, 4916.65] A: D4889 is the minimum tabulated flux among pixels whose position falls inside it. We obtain 3.288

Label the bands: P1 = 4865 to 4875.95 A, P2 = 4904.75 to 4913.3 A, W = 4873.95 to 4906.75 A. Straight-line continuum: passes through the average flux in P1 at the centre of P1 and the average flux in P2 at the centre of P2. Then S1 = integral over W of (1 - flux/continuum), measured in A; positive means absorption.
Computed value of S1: 0.1 A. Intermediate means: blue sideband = 3.56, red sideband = 4.04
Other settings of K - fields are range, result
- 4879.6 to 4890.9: 3.65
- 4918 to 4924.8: 3.49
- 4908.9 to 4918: 4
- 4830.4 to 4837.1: 3.59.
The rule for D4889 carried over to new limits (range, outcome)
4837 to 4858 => 3.437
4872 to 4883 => 3.458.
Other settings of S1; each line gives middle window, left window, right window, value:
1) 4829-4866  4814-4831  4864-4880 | 0.8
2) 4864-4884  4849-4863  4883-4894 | -0.4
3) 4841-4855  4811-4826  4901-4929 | 0.9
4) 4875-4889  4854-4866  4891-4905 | 0.3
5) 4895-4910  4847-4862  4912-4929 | -0.8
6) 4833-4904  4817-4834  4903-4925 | 2.3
